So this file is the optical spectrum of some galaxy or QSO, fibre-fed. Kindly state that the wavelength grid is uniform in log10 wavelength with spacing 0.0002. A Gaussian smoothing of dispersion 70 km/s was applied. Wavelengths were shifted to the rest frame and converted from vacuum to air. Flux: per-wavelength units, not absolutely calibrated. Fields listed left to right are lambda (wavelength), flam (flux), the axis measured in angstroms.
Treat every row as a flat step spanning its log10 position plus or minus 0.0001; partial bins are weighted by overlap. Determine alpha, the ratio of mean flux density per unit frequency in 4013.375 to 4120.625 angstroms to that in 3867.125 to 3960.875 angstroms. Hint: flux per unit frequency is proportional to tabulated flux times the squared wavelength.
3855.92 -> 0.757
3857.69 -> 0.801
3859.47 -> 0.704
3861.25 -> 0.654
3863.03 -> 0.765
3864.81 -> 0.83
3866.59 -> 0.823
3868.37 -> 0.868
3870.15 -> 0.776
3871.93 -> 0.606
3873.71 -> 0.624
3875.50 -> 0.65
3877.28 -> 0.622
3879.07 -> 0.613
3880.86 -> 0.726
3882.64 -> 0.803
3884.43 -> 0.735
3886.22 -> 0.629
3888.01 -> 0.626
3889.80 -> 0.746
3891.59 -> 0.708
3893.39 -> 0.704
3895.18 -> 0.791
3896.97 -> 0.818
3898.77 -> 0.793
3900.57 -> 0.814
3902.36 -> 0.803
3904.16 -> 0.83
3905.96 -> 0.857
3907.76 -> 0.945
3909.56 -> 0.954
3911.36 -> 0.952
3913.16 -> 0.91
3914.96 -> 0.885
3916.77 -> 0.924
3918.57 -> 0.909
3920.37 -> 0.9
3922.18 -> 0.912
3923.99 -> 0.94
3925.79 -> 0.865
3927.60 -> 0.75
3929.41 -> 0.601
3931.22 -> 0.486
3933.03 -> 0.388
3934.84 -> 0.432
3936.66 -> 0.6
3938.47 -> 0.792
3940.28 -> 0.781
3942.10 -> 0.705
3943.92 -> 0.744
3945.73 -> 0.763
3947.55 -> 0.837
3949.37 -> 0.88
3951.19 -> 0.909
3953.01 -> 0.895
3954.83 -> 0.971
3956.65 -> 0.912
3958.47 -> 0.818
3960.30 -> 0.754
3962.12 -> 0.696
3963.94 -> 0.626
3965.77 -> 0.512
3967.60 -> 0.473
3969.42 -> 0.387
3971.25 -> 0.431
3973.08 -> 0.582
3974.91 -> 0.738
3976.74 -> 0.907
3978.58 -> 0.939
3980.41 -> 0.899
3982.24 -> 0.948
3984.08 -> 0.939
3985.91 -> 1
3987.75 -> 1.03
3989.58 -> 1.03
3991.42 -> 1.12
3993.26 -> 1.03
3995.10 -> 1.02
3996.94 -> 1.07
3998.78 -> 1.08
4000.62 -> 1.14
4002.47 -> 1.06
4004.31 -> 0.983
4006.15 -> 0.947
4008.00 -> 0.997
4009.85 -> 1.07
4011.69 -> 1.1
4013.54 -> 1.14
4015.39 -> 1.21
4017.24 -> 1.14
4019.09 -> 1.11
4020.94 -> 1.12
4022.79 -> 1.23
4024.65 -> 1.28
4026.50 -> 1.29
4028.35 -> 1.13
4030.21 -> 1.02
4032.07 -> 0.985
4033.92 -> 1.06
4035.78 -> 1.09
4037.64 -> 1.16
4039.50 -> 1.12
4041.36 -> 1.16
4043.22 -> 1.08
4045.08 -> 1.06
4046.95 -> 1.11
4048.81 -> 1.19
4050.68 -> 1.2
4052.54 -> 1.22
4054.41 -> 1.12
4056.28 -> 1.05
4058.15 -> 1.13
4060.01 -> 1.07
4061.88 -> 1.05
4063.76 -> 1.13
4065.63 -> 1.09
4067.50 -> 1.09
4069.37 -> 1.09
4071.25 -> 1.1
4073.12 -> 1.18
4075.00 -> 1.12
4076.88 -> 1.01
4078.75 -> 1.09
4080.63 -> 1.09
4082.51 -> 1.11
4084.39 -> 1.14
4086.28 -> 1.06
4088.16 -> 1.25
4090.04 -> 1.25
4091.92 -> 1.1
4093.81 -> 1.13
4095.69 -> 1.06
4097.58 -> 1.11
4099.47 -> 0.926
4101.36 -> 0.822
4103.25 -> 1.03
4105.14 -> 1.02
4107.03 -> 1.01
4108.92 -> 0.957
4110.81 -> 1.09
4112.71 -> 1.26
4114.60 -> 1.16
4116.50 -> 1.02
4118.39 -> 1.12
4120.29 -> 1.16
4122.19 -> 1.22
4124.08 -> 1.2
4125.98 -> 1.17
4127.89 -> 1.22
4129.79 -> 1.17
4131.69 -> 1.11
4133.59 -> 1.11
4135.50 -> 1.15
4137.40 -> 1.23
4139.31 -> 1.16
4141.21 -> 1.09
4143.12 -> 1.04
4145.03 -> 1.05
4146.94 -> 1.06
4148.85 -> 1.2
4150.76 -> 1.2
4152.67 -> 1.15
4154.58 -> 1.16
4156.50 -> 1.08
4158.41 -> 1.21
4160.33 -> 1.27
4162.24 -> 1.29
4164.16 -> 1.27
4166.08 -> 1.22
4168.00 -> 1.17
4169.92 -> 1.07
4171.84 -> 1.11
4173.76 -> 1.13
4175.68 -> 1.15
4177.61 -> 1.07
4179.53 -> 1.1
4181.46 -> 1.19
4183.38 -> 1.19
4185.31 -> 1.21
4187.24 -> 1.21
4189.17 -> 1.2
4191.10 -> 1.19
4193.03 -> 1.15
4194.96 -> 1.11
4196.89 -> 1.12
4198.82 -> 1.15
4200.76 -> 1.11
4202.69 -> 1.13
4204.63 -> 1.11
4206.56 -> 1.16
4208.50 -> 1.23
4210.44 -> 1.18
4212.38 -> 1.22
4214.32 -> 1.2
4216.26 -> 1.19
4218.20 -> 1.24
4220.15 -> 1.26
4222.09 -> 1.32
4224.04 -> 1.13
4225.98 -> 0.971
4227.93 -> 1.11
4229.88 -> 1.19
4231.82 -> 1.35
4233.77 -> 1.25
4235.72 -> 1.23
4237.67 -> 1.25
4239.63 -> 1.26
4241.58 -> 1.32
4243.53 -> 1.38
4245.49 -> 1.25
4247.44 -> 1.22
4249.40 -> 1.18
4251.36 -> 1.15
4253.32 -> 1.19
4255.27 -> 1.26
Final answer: 1.5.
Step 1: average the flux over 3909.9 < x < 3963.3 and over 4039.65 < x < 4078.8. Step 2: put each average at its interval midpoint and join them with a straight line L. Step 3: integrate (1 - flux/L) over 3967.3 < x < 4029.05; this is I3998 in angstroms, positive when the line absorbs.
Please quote -2.2 angstroms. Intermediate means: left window 0.791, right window 1.11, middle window 0.993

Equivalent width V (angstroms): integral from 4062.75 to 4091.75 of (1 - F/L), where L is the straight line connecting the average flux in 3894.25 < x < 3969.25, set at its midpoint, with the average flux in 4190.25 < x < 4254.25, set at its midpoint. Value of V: -3.83 angstroms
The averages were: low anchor 0.779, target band 1.12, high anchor 1.2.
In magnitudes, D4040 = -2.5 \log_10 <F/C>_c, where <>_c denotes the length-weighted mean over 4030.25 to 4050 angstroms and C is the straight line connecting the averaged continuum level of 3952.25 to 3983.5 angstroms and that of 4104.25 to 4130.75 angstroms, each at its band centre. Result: -0.19 mag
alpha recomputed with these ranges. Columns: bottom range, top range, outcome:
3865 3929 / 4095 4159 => 1.57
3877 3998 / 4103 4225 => 1.63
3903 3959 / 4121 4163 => 1.60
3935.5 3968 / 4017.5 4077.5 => 1.54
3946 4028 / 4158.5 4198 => 1.37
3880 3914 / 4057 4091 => 1.53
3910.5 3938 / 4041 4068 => 1.56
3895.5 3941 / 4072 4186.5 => 1.58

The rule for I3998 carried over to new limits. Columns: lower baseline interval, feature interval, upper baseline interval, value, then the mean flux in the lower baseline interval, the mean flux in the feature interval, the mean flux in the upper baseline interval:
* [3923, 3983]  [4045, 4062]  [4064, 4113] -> -2.3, 0.726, 1.13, 1.08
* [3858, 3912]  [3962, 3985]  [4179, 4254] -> 4.7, 0.759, 0.699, 1.2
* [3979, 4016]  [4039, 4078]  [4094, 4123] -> -2.2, 1.04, 1.11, 1.07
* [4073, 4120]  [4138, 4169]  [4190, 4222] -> -0.9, 1.08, 1.16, 1.18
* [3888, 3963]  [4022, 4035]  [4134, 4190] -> -2.6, 0.795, 1.14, 1.16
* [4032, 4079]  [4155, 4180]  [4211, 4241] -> 0.2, 1.11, 1.17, 1.21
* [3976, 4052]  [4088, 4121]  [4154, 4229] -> 1.4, 1.08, 1.08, 1.17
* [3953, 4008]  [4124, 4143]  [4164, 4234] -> -1.3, 0.867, 1.15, 1.17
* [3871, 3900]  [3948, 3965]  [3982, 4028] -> 1.9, 0.701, 0.826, 1.09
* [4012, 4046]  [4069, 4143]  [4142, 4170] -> 2.7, 1.13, 1.11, 1.17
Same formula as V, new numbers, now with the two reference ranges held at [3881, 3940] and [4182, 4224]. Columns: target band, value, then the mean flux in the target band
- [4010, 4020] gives -2.3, 1.14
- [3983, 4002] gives -3.3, 1.05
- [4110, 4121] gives -0.8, 1.13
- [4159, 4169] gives -1.0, 1.24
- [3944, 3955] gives -0.4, 0.86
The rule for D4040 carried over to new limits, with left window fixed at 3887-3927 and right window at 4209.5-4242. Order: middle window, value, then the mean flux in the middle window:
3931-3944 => 0.390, 0.615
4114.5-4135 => -0.052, 1.15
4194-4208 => 0.051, 1.13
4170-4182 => 0.036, 1.12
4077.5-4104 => -0.026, 1.08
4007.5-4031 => -0.175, 1.14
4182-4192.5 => -0.026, 1.2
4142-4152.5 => 0.010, 1.11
